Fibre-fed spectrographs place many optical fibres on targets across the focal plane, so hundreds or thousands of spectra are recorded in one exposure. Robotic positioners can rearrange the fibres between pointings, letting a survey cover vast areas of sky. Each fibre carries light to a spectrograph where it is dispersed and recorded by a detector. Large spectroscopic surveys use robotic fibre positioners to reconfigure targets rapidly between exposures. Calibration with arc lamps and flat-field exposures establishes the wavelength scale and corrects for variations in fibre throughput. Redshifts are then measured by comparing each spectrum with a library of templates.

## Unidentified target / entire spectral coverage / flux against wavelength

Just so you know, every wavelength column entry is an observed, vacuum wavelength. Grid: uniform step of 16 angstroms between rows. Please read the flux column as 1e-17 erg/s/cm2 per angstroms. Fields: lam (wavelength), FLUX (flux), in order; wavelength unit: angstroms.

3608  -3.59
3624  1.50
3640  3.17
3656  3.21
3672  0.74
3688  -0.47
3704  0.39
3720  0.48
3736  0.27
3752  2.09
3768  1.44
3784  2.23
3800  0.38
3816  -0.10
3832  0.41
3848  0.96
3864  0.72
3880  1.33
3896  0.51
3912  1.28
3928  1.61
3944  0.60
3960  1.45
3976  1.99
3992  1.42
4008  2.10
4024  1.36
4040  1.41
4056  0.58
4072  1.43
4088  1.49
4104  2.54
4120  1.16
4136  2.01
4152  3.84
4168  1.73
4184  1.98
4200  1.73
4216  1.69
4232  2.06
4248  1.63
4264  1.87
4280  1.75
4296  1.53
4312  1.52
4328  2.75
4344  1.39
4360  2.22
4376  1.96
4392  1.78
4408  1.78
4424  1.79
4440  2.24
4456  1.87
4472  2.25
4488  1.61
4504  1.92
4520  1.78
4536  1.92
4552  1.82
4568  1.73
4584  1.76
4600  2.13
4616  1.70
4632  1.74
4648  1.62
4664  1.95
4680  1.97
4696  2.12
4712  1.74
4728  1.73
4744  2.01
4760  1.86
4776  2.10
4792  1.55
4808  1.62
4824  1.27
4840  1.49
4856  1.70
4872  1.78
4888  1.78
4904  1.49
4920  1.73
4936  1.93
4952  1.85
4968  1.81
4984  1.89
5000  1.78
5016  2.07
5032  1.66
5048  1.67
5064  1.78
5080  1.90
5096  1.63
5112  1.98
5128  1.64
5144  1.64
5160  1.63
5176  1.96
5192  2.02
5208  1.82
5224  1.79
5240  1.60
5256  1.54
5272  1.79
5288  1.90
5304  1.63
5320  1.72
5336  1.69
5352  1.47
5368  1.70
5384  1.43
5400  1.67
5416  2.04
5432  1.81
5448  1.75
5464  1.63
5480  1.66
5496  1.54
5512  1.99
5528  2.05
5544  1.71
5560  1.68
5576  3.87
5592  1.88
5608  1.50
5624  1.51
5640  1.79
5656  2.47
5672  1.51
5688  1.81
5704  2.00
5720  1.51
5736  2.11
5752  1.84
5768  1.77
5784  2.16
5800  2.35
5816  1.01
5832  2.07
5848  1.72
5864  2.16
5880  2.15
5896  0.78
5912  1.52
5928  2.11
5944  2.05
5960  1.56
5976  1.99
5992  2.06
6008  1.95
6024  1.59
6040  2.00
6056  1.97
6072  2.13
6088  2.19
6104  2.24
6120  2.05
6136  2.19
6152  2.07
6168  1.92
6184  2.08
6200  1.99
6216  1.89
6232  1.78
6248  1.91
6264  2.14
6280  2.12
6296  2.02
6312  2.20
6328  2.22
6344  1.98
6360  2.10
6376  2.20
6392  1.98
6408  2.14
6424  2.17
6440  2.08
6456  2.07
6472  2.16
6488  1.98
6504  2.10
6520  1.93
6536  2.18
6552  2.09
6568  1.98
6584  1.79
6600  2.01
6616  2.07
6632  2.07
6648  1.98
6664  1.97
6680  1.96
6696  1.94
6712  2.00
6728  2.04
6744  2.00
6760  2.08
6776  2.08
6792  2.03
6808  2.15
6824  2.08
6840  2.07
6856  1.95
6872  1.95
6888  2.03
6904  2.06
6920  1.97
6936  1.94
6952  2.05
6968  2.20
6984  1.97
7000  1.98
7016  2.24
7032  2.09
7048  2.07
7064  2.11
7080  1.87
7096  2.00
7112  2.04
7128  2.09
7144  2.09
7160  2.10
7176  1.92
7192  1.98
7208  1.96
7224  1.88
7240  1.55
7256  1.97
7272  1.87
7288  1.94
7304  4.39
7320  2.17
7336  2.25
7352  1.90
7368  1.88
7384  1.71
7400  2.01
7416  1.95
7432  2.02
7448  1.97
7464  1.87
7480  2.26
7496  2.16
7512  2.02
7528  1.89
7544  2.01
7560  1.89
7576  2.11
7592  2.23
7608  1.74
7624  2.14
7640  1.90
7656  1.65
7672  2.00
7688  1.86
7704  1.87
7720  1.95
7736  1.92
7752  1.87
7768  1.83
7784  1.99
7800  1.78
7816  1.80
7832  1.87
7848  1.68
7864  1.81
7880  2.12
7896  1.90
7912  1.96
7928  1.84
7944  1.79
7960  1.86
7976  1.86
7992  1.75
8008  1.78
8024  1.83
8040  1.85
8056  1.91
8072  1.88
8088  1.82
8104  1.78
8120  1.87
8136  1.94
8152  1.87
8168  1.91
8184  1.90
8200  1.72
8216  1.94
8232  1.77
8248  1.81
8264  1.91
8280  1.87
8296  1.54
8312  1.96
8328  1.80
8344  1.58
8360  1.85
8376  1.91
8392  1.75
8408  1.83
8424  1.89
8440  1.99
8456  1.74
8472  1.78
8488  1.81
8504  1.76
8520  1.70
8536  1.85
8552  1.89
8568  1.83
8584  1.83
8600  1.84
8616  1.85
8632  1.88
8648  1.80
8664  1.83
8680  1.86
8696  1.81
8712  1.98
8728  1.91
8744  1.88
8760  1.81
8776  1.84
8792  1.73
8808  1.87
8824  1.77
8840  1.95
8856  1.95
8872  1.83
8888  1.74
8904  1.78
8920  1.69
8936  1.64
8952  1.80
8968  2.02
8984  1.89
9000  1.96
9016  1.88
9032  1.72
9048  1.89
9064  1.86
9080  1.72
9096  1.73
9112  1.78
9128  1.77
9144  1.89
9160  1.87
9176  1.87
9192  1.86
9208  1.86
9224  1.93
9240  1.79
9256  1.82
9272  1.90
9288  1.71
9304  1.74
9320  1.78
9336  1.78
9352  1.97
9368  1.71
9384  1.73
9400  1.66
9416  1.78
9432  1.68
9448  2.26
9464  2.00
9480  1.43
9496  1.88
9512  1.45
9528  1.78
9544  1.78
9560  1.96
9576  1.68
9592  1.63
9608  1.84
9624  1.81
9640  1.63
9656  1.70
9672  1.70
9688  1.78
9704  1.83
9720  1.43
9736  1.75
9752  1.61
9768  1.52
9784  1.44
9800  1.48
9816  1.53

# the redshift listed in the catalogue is 0.113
